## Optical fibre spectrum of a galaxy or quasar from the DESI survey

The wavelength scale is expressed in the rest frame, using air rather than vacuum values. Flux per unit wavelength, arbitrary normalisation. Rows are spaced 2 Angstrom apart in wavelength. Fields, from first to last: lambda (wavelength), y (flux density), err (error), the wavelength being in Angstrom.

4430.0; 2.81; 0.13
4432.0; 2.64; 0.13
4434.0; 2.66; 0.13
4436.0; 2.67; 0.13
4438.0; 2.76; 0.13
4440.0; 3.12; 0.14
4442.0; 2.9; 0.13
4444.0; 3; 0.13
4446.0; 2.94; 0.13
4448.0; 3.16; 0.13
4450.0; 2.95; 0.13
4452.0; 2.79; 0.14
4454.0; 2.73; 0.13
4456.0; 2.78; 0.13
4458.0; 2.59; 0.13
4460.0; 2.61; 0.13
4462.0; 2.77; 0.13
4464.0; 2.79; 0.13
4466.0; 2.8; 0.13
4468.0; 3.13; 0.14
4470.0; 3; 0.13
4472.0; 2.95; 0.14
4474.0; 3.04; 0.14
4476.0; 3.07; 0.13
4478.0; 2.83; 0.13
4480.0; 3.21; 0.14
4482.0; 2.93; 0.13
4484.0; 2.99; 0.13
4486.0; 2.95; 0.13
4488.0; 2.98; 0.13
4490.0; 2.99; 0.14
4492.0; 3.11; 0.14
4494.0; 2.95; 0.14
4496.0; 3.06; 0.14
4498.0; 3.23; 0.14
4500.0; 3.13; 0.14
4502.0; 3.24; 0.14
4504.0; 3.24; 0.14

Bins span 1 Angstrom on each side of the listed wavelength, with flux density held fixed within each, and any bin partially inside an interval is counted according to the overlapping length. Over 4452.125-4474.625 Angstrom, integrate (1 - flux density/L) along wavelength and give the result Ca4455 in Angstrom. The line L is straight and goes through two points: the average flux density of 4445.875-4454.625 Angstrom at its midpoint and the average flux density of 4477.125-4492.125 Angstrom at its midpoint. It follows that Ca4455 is 0.9 Angstrom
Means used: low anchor 2.92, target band 2.83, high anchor 2.99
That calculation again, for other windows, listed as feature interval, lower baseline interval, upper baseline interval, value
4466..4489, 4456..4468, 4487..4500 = -0.8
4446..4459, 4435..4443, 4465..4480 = 0.3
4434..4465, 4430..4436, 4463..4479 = -0.4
